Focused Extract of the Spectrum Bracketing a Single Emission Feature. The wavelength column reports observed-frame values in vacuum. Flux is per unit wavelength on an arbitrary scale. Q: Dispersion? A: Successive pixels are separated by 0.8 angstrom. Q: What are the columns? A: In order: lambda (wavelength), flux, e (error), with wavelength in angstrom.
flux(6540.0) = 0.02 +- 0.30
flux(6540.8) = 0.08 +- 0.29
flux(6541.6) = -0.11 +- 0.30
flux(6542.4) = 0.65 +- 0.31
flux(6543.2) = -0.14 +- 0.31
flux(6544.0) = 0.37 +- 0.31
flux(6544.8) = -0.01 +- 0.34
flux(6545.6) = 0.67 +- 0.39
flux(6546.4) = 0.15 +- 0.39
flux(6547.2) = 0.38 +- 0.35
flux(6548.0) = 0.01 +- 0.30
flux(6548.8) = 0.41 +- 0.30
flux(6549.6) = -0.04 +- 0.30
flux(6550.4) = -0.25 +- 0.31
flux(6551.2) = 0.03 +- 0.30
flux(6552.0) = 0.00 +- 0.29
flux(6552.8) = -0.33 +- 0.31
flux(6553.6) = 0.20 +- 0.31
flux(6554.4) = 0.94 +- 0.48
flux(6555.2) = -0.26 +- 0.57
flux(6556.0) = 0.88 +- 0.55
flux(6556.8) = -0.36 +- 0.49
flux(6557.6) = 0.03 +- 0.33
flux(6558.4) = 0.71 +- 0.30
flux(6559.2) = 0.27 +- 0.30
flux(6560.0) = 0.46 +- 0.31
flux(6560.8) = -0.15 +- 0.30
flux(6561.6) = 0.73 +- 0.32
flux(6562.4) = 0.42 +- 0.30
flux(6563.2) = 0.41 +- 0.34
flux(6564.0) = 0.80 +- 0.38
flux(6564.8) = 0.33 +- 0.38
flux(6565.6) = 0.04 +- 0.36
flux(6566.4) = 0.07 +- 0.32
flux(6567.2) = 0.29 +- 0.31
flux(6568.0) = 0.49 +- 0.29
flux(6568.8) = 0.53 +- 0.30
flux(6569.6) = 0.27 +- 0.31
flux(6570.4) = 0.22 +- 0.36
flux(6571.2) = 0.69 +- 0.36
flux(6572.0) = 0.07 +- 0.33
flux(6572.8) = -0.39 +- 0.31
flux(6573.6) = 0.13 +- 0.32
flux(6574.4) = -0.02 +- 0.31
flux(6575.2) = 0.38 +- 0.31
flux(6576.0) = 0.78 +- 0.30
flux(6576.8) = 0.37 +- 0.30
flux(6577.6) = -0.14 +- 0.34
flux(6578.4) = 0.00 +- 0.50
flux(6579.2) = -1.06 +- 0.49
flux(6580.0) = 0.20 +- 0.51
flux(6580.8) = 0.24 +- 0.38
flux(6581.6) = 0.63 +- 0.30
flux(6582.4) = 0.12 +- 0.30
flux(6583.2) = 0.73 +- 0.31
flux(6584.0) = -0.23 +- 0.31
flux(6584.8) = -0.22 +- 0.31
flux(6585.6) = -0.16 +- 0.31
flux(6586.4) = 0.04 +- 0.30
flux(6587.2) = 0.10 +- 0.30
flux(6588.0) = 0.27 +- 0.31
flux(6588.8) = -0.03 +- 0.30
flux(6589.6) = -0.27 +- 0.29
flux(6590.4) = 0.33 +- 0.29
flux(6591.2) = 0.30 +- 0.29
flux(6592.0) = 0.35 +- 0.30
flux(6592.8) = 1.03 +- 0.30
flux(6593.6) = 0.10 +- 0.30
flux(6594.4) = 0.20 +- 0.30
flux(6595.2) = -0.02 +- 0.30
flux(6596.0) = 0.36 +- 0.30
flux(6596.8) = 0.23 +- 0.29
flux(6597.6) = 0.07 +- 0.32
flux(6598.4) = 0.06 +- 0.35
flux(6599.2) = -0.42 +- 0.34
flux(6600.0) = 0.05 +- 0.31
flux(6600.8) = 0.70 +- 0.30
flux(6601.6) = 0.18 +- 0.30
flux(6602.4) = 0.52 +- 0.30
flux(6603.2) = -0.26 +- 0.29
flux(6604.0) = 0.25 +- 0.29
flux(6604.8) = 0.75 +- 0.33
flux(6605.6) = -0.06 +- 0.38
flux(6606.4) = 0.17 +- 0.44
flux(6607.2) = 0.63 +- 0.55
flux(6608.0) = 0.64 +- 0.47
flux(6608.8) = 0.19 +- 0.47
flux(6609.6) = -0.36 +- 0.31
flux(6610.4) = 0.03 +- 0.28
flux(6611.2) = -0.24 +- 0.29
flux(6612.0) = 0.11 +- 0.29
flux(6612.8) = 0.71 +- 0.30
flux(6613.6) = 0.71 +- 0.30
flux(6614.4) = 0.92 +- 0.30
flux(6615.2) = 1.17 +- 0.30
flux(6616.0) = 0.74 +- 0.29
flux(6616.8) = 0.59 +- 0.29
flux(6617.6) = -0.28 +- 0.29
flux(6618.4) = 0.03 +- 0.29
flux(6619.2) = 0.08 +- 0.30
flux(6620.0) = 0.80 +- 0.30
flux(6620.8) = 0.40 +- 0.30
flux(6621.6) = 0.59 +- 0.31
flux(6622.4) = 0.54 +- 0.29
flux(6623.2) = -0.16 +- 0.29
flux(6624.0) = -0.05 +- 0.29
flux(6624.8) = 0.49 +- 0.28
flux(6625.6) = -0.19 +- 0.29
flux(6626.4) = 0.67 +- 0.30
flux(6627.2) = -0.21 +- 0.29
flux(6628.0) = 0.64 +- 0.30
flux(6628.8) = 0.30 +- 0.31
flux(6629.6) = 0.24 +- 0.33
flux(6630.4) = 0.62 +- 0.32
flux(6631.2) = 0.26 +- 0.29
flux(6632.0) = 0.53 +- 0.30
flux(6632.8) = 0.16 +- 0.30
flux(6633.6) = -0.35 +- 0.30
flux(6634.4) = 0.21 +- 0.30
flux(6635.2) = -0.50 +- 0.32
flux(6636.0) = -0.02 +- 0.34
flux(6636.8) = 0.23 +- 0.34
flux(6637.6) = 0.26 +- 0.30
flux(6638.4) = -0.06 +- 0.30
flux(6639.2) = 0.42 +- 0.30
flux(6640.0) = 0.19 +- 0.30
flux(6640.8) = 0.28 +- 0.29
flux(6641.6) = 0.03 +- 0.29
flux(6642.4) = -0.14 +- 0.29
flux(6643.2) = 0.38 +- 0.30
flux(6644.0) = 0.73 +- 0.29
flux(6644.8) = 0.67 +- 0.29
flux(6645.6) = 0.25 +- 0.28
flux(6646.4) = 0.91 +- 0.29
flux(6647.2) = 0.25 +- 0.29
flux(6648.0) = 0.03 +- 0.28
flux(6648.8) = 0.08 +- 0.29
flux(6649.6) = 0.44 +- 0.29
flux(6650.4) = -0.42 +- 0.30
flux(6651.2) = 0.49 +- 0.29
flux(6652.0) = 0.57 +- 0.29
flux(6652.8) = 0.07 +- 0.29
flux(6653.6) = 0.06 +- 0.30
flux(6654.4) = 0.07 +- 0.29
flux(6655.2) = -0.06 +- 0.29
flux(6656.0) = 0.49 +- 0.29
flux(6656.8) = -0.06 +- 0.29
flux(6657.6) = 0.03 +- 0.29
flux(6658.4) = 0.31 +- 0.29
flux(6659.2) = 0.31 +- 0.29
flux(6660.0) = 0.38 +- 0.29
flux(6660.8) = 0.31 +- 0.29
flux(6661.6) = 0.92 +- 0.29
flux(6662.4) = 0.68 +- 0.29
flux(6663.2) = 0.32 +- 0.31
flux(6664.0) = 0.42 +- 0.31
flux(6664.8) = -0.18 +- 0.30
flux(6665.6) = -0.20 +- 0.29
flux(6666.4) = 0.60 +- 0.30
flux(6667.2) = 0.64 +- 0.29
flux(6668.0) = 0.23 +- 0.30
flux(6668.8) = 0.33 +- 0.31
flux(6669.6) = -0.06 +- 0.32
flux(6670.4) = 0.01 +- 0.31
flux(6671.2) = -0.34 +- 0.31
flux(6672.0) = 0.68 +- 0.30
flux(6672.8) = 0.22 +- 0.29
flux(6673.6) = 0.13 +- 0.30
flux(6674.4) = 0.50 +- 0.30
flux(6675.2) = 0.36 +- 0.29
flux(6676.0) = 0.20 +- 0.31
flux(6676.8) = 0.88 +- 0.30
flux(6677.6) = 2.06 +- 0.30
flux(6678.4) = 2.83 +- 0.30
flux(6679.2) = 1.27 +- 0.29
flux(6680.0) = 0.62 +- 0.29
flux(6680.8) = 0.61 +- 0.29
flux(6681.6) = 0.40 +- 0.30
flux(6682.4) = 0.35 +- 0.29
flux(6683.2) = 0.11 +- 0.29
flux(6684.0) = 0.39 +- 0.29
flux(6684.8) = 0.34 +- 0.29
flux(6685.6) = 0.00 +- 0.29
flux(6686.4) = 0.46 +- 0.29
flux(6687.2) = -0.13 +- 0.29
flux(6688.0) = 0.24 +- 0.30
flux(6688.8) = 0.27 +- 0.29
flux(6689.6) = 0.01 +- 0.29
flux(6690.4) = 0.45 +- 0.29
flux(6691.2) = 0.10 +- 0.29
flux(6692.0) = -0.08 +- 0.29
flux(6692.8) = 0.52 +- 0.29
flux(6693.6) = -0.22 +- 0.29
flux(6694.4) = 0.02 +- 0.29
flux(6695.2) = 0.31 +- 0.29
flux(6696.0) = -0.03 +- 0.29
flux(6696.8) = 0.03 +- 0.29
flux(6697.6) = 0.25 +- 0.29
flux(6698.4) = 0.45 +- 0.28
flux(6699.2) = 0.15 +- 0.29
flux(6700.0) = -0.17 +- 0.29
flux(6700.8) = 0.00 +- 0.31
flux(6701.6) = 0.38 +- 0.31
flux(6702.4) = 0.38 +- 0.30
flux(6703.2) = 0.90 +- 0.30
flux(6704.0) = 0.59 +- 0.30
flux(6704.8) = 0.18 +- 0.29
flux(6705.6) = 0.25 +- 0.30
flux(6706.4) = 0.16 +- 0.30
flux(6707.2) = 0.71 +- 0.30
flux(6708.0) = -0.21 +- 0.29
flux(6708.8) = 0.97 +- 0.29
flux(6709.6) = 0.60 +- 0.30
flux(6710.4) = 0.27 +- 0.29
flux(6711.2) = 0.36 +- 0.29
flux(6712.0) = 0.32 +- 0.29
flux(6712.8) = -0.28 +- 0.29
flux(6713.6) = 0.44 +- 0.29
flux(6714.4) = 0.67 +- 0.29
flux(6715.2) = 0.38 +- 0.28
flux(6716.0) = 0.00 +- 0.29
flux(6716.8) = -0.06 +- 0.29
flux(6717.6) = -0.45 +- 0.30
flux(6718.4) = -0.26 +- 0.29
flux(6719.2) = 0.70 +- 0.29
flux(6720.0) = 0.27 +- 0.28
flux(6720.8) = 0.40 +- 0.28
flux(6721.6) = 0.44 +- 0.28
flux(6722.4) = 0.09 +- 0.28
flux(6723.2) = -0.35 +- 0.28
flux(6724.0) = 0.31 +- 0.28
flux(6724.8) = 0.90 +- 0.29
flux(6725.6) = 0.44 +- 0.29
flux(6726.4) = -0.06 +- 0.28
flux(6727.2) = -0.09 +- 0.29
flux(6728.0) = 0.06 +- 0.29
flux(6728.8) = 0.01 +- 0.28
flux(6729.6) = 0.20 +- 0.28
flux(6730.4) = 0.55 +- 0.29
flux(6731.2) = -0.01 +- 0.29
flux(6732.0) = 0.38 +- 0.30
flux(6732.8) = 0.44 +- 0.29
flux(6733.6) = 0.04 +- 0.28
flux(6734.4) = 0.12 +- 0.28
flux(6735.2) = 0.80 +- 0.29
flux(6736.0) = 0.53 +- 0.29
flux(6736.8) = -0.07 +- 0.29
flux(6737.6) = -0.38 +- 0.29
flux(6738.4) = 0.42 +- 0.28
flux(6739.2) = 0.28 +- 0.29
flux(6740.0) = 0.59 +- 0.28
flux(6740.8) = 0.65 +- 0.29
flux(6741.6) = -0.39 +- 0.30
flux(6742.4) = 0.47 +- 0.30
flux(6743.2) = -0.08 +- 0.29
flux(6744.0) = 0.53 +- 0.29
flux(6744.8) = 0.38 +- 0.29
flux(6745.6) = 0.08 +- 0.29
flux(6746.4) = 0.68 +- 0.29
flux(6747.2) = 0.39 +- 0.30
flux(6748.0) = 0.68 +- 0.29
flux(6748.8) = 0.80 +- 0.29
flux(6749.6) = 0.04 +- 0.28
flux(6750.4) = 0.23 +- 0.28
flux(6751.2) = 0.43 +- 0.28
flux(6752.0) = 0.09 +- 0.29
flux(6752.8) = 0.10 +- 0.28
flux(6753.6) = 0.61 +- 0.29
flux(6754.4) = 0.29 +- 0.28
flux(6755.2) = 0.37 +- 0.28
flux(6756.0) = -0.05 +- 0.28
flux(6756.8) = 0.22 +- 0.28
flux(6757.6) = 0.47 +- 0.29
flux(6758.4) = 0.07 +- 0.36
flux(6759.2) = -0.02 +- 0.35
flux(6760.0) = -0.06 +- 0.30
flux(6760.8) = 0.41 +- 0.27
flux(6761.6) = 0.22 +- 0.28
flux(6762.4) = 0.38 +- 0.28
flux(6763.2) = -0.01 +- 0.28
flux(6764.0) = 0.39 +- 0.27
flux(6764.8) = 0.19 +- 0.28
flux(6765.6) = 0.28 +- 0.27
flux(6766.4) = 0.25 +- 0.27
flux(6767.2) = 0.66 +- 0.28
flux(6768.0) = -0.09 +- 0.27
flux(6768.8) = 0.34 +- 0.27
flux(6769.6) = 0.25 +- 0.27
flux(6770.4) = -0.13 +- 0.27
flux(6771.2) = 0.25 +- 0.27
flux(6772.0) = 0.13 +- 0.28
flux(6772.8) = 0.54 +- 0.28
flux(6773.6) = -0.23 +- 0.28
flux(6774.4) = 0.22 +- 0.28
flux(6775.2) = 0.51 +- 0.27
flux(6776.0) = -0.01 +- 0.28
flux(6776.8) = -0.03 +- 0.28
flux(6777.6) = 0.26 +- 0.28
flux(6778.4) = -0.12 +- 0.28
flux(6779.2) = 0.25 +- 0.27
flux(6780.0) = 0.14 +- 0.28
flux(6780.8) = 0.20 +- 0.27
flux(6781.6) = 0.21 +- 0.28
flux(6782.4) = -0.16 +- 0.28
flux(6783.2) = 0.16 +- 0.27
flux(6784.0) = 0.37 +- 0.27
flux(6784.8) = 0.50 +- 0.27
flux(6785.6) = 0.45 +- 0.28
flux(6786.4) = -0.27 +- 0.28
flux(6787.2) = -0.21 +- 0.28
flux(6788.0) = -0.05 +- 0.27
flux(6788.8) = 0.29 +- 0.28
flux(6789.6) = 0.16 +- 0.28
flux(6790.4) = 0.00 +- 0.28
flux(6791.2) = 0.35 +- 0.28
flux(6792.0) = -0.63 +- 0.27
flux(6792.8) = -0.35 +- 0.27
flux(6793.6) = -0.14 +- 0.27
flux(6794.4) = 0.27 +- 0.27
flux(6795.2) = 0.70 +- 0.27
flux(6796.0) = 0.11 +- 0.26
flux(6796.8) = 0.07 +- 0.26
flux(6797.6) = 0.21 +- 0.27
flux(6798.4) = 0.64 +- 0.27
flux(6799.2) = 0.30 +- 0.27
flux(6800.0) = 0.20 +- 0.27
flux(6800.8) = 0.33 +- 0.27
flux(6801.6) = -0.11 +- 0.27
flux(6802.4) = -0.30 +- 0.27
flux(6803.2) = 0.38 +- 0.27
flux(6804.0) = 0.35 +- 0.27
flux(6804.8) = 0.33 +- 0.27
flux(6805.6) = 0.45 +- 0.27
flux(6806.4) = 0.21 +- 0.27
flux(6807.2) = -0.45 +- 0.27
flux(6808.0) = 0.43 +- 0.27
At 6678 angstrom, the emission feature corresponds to [O III]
